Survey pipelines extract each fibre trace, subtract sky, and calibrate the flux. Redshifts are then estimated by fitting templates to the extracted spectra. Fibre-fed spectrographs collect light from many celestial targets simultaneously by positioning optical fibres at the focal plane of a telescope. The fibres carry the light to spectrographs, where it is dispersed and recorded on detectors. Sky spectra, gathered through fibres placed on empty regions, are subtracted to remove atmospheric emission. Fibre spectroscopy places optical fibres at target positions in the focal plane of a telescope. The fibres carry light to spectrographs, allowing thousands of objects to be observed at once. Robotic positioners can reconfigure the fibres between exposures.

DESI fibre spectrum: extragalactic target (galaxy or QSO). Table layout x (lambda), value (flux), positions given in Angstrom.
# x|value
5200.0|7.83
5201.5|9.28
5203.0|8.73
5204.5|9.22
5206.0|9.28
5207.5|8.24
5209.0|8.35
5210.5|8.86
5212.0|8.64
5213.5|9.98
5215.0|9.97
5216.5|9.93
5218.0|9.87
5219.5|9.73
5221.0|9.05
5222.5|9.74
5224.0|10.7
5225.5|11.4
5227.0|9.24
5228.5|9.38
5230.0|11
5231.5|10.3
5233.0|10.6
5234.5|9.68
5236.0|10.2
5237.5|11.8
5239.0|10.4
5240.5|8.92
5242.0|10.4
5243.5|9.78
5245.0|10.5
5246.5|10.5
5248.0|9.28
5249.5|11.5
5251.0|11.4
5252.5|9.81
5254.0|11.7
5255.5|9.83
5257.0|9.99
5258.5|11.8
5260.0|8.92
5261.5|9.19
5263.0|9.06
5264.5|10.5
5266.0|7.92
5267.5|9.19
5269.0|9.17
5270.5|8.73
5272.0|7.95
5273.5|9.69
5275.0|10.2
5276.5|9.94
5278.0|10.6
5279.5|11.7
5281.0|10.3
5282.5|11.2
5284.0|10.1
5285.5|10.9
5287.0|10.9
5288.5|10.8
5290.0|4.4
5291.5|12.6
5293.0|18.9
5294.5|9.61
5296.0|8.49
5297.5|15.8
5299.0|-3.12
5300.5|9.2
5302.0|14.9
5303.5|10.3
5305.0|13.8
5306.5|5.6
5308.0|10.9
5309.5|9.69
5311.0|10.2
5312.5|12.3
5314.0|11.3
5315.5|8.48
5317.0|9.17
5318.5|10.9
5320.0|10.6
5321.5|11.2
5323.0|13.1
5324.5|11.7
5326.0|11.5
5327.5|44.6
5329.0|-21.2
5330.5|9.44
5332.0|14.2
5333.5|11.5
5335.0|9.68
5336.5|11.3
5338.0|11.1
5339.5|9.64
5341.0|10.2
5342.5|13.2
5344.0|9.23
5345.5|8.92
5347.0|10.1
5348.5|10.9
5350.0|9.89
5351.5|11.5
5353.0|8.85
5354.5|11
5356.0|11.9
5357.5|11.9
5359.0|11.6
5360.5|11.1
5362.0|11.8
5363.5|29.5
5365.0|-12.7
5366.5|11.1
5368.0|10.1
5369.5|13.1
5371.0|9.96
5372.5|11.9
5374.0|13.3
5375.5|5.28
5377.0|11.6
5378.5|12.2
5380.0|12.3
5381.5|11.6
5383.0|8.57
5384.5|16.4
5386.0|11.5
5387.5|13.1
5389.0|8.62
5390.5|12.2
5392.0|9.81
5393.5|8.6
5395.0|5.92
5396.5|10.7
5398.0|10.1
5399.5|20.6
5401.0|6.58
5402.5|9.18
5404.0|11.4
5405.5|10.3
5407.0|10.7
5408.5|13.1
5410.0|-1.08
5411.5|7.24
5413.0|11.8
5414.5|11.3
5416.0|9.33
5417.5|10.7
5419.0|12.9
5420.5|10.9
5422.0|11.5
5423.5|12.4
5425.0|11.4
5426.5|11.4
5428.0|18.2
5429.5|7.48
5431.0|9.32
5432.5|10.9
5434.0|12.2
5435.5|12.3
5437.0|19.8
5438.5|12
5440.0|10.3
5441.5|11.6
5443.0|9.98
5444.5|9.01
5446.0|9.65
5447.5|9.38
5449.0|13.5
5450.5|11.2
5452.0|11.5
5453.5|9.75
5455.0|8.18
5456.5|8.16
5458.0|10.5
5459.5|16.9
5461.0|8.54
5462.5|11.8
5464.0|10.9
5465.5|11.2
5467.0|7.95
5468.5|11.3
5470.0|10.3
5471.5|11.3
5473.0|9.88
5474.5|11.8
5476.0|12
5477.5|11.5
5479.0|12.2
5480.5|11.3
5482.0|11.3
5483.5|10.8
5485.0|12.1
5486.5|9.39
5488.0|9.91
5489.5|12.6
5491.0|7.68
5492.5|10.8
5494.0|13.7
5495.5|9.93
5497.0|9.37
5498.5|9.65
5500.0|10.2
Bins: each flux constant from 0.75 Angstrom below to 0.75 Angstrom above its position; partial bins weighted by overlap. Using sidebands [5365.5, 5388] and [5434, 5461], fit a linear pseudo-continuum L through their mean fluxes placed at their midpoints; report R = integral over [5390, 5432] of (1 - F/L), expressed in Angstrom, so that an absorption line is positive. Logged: 2.86 Angstrom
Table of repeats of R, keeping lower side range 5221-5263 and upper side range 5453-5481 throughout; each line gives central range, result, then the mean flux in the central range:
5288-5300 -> 0.8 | 9.65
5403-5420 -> 1.4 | 9.8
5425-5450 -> -2.2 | 11.7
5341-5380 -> -0.6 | 10.7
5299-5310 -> 0.7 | 9.71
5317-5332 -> -1.3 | 11.4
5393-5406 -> 0.3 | 10.4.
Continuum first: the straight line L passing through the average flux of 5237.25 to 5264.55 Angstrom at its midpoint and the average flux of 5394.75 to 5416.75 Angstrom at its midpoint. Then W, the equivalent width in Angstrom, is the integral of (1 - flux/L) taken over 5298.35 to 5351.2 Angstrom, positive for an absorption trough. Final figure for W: -1.9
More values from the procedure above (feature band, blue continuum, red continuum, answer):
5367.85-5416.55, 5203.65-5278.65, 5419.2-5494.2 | 1.09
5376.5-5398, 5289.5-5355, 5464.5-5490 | -0.29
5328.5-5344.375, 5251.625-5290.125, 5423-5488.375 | 2.92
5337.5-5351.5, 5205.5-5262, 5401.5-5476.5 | 0.08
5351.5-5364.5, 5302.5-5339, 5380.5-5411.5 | -2.72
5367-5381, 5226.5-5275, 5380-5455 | -0.53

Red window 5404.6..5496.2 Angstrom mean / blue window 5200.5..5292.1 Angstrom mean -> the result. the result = 1.1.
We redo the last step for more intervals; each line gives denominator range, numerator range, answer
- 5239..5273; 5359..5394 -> 1.11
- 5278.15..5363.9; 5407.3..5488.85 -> 1.00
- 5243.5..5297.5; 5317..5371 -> 1.06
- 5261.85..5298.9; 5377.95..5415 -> 1.04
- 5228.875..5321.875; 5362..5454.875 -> 1.07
